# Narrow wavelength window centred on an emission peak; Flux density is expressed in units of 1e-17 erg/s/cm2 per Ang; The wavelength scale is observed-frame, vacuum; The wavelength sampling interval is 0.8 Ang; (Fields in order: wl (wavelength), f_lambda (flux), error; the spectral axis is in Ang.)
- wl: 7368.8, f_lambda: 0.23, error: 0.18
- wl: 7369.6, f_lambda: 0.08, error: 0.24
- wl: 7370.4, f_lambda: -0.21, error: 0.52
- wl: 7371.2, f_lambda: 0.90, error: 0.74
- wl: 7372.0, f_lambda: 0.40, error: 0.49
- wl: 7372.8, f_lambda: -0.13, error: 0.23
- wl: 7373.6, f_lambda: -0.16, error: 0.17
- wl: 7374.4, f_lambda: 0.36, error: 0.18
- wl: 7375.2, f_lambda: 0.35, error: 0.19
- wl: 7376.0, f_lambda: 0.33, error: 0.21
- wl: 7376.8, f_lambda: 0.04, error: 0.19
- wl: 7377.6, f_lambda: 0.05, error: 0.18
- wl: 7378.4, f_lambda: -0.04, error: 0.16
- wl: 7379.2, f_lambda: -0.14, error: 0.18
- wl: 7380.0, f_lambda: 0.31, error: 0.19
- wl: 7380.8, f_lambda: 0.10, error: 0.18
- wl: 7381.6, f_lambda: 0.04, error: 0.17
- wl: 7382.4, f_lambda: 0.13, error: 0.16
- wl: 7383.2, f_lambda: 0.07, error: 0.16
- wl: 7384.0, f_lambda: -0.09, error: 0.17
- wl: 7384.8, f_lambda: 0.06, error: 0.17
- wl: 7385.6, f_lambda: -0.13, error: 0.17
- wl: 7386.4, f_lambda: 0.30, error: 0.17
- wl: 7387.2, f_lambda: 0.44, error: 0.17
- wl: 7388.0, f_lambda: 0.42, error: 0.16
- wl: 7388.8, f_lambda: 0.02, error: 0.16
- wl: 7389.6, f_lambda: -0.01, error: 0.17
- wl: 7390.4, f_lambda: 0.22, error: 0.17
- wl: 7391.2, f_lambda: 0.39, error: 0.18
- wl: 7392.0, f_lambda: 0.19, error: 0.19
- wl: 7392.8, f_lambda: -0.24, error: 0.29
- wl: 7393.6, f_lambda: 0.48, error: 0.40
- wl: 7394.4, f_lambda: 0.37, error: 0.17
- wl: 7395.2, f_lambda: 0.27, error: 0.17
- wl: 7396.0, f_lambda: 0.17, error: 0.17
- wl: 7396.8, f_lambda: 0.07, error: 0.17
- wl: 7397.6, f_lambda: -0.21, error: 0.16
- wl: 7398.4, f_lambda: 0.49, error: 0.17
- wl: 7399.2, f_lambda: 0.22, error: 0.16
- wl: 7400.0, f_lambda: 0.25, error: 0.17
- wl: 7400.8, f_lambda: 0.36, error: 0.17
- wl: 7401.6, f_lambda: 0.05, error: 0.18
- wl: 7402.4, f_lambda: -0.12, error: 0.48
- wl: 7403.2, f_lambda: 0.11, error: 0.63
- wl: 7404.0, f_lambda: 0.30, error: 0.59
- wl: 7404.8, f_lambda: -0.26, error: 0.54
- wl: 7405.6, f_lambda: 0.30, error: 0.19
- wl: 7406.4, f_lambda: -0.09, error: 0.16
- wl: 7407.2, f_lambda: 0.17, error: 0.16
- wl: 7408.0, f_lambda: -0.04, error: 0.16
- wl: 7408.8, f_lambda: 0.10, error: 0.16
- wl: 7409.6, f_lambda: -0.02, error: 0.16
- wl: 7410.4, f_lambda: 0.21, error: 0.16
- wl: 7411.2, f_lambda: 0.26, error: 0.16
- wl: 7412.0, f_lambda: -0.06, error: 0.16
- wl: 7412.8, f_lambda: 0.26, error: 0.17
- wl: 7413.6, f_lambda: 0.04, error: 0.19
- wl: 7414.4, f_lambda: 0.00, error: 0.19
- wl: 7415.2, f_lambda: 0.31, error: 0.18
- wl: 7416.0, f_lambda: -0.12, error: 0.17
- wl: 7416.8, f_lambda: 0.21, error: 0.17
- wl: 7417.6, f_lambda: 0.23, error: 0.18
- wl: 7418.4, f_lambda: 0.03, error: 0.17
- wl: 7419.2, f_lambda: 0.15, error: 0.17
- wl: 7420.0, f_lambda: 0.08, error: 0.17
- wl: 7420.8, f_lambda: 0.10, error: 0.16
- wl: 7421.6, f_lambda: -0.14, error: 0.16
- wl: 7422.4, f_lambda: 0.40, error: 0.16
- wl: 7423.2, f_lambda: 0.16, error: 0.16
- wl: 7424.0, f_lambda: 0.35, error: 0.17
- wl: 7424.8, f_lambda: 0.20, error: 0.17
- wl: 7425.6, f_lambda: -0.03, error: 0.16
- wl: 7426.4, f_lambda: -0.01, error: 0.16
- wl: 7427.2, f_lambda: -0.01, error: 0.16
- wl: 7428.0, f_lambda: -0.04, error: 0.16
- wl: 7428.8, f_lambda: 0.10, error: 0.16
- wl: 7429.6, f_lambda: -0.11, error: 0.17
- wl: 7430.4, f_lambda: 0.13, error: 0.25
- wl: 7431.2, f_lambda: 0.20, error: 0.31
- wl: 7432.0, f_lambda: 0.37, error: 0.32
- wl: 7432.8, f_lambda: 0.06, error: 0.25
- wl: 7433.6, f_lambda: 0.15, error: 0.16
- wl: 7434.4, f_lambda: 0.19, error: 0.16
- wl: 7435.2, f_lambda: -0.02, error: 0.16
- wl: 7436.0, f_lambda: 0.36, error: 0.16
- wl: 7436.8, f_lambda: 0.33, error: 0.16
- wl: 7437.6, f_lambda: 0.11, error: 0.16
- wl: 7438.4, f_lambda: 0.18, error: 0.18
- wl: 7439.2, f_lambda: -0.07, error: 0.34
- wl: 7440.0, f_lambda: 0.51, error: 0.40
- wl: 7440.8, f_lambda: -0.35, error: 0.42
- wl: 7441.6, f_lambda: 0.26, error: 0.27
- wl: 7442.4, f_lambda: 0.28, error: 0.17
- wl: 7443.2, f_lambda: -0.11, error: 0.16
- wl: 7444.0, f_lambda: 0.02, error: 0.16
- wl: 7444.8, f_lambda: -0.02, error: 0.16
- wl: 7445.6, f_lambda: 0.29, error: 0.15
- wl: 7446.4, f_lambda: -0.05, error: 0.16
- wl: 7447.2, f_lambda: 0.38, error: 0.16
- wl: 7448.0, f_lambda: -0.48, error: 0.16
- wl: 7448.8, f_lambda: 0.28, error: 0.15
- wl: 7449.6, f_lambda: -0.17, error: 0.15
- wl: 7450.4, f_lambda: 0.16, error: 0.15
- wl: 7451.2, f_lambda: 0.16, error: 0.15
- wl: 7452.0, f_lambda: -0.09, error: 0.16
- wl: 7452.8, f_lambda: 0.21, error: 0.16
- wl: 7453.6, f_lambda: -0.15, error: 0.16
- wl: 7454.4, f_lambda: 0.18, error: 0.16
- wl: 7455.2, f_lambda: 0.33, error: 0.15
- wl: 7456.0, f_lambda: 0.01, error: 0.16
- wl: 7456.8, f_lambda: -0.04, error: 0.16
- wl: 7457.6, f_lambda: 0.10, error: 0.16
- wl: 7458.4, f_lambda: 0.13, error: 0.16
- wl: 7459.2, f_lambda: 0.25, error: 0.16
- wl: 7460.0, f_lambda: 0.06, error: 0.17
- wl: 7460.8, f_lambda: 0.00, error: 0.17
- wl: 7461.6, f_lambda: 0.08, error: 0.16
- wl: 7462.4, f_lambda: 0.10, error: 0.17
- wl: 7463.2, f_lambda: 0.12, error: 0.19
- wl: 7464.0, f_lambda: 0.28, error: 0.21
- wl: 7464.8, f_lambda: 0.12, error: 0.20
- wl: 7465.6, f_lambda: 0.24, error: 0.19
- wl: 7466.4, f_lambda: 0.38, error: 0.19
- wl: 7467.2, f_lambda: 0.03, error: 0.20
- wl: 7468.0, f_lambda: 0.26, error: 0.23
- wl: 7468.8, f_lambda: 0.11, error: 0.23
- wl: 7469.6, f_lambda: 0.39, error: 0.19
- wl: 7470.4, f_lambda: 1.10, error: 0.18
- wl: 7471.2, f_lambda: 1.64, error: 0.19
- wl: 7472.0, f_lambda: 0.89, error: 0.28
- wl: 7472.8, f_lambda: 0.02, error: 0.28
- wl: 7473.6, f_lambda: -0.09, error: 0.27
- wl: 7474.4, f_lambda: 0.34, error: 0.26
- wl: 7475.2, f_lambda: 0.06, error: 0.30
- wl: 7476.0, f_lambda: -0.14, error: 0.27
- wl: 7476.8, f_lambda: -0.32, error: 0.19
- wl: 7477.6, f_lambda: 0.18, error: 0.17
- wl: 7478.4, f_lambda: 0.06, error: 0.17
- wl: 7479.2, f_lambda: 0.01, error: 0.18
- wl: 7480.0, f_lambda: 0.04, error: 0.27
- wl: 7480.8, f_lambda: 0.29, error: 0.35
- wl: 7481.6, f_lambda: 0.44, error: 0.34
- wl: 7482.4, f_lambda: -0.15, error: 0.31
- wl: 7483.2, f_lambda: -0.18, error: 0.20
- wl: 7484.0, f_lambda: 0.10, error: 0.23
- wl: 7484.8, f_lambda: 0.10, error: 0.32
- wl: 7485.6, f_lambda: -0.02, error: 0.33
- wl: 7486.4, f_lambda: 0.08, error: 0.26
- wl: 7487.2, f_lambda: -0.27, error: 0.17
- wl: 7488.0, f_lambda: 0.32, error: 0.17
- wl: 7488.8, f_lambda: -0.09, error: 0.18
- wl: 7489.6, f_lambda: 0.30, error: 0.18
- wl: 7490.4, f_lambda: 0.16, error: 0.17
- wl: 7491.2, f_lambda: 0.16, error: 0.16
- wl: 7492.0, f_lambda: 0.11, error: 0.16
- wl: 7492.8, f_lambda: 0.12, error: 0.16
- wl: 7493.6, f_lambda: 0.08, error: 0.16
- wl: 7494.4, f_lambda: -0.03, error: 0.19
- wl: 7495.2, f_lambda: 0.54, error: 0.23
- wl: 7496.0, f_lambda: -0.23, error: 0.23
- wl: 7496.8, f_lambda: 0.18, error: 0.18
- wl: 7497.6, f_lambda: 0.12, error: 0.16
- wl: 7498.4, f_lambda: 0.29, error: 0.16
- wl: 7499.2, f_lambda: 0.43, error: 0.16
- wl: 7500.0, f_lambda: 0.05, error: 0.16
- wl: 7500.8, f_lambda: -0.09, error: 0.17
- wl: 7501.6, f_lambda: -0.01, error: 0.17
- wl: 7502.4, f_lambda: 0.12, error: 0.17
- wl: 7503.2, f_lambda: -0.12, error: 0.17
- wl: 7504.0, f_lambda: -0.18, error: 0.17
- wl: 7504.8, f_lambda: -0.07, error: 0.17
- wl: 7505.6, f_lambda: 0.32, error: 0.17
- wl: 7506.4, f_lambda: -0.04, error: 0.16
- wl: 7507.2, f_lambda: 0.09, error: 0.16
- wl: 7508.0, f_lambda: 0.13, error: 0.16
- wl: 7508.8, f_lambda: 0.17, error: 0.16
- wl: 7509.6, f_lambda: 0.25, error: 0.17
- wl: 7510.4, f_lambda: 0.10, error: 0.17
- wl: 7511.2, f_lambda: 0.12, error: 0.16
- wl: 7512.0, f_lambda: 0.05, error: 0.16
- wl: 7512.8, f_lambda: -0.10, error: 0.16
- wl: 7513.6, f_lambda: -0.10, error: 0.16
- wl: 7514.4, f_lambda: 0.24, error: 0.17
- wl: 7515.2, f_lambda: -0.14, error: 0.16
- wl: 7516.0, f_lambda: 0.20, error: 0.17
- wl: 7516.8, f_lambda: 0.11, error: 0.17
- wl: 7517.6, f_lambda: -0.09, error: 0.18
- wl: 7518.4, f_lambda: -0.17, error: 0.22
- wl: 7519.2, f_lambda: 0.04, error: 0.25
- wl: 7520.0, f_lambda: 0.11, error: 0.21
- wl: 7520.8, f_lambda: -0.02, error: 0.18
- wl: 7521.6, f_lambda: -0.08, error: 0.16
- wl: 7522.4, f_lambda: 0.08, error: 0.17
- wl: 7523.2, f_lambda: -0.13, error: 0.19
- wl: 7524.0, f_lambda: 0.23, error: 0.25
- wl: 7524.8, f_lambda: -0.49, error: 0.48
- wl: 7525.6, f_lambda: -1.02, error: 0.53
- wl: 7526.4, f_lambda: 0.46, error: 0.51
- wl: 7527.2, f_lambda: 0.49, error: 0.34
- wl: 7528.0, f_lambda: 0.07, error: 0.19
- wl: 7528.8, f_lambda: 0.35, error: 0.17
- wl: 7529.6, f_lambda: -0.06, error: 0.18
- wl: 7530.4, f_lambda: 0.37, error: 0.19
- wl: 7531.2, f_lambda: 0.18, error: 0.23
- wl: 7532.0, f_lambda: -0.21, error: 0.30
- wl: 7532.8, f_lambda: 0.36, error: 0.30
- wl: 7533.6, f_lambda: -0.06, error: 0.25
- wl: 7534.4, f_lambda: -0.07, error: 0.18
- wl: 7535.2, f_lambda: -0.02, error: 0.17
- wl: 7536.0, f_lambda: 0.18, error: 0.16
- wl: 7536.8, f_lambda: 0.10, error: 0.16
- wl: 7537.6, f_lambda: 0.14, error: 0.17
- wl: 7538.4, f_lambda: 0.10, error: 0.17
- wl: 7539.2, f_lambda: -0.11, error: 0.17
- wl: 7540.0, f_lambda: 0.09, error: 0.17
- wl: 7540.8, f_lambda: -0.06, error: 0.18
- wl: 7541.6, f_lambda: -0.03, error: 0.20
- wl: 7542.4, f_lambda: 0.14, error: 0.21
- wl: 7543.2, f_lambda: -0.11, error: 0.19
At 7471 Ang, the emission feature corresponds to H-alpha 6563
